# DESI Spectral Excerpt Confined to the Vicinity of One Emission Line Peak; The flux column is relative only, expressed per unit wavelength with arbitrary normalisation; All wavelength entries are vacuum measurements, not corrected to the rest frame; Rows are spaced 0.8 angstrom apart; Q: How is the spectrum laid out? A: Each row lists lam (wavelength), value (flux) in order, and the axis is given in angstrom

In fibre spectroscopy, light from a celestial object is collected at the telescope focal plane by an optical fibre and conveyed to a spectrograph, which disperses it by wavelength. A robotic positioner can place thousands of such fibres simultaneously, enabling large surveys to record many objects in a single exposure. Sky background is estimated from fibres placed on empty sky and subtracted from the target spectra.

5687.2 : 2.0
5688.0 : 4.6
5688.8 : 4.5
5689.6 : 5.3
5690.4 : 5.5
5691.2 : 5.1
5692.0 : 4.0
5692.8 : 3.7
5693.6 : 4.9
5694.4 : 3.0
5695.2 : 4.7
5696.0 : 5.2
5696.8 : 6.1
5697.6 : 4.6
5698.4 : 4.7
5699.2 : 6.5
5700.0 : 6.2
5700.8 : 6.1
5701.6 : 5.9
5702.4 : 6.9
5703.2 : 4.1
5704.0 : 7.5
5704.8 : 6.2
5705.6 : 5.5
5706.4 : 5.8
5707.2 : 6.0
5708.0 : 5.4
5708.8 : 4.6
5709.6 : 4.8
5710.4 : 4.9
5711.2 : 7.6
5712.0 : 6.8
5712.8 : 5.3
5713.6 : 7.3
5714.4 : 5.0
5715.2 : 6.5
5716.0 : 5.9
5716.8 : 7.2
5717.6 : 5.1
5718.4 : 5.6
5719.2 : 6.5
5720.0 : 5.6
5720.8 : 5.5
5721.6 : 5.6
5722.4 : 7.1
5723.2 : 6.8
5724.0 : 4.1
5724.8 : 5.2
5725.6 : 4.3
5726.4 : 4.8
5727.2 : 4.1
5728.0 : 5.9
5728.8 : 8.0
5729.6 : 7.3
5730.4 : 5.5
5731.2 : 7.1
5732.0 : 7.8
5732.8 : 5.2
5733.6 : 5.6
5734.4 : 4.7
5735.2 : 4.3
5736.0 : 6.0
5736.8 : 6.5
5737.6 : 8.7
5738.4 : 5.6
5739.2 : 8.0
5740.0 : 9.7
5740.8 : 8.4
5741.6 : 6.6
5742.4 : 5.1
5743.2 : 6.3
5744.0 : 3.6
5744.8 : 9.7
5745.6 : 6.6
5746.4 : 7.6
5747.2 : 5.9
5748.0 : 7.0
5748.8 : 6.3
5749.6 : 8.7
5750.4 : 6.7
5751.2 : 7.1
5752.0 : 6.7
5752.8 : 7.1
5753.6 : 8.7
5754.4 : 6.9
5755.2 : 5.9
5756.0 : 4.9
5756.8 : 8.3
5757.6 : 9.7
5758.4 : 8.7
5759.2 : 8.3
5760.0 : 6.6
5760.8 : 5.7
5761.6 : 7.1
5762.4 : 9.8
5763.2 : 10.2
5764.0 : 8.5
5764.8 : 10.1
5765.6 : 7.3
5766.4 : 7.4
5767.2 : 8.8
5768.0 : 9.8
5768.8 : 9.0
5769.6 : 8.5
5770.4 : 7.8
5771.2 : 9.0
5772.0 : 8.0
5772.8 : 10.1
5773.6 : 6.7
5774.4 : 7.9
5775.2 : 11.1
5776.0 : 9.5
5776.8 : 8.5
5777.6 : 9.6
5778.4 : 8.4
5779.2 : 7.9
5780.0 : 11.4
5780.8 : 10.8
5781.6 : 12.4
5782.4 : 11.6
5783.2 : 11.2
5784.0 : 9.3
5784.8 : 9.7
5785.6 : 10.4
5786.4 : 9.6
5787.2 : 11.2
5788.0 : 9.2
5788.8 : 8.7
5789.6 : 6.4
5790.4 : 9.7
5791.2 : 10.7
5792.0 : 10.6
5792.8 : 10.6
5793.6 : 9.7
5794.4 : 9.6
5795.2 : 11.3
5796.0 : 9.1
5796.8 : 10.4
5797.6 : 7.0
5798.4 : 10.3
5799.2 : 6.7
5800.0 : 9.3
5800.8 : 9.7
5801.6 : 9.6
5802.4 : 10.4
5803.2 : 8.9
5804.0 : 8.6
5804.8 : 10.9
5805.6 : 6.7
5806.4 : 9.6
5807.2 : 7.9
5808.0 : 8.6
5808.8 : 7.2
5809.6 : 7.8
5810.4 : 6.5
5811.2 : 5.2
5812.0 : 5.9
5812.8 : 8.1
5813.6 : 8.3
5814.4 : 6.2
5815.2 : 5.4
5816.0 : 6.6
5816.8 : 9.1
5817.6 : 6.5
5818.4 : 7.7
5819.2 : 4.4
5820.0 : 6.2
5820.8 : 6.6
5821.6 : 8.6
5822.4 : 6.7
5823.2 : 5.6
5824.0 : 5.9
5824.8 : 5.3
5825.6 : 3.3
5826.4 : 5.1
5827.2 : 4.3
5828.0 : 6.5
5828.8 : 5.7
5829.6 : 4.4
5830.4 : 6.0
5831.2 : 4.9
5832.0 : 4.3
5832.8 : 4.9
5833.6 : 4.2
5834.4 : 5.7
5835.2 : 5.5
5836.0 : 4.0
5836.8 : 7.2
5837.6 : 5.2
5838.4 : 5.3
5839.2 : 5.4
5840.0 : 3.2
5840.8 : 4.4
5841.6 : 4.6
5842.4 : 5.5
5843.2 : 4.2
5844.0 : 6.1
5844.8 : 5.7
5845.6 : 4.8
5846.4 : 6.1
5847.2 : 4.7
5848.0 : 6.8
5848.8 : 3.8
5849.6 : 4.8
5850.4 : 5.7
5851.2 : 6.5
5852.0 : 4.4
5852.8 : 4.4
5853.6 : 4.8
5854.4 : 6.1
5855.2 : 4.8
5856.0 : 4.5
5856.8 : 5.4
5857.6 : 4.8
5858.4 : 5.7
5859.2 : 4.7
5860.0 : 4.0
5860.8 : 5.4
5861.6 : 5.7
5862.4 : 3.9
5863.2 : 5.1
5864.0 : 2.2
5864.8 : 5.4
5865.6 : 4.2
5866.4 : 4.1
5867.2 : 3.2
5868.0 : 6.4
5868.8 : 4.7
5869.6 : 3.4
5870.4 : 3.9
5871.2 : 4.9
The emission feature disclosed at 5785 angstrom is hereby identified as C IV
